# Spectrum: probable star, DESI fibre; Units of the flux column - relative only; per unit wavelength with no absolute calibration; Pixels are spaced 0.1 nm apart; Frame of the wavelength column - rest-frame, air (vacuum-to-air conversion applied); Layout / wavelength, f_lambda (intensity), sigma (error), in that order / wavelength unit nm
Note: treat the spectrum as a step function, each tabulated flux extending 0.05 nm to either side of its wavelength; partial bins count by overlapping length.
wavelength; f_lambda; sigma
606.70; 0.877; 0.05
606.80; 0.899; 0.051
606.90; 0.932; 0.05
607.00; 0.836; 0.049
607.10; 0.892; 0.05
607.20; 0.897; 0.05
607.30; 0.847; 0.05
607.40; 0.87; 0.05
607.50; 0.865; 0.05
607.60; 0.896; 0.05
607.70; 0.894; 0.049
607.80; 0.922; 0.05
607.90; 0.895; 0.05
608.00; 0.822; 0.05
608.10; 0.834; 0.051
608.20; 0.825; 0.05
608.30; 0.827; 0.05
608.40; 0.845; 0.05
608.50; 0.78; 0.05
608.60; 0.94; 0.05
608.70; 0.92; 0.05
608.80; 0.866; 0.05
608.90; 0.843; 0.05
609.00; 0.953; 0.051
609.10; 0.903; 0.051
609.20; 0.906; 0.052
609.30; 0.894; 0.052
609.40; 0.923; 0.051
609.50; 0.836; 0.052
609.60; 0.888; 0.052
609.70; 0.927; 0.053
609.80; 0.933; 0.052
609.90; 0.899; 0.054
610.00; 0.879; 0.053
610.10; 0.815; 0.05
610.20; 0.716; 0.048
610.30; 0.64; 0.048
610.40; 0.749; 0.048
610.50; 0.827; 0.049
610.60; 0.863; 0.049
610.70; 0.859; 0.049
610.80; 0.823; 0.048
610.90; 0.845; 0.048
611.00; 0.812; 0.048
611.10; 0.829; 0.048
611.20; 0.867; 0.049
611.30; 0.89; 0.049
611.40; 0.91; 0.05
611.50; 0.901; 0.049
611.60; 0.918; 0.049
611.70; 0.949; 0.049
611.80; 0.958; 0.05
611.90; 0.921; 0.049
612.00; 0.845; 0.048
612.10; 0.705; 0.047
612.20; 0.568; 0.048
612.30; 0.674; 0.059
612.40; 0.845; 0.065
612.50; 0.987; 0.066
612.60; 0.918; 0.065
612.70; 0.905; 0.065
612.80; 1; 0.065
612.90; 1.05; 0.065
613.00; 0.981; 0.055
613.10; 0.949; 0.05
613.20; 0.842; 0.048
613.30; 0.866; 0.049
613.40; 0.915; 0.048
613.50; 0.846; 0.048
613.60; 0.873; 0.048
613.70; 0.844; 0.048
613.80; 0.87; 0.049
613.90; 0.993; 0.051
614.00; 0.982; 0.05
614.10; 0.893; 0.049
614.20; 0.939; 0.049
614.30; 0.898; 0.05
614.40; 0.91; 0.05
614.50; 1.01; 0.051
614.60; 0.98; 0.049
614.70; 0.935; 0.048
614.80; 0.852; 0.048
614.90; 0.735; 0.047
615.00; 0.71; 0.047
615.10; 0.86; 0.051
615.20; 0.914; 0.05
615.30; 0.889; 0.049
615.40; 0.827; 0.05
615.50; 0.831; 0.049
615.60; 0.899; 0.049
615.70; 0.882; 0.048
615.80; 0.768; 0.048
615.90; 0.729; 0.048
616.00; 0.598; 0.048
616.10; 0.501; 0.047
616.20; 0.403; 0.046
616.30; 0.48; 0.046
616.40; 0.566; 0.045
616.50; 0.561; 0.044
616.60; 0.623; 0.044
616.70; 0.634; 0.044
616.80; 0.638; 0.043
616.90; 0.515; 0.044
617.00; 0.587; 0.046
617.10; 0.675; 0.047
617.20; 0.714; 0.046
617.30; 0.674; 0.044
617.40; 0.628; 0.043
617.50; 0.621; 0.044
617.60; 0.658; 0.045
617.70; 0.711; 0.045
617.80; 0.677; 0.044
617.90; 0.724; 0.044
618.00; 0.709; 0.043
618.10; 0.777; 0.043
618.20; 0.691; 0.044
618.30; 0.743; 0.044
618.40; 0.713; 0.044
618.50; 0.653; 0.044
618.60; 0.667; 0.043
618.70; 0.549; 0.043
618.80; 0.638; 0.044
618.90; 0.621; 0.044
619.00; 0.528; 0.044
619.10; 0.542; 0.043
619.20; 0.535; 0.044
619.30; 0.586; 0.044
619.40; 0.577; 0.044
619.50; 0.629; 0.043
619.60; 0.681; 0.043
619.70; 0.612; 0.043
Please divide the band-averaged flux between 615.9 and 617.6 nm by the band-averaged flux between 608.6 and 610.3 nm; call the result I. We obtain 0.7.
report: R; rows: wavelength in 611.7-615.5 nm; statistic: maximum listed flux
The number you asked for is 1.05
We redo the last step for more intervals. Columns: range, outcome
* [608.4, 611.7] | 0.953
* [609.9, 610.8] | 0.879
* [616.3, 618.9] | 0.777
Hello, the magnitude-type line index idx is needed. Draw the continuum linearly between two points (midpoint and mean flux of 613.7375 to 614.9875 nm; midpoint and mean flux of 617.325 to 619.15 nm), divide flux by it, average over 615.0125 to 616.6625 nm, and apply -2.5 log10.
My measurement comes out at 0.158 mag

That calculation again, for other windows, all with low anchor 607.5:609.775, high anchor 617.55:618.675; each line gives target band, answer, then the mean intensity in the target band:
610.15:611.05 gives 0.07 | 0.793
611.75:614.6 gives -0.13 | 0.894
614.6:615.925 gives -0.12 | 0.841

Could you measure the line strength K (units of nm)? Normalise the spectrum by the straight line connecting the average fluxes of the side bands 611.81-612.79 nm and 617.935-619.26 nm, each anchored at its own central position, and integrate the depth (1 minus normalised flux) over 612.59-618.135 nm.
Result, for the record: -0.30 nm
